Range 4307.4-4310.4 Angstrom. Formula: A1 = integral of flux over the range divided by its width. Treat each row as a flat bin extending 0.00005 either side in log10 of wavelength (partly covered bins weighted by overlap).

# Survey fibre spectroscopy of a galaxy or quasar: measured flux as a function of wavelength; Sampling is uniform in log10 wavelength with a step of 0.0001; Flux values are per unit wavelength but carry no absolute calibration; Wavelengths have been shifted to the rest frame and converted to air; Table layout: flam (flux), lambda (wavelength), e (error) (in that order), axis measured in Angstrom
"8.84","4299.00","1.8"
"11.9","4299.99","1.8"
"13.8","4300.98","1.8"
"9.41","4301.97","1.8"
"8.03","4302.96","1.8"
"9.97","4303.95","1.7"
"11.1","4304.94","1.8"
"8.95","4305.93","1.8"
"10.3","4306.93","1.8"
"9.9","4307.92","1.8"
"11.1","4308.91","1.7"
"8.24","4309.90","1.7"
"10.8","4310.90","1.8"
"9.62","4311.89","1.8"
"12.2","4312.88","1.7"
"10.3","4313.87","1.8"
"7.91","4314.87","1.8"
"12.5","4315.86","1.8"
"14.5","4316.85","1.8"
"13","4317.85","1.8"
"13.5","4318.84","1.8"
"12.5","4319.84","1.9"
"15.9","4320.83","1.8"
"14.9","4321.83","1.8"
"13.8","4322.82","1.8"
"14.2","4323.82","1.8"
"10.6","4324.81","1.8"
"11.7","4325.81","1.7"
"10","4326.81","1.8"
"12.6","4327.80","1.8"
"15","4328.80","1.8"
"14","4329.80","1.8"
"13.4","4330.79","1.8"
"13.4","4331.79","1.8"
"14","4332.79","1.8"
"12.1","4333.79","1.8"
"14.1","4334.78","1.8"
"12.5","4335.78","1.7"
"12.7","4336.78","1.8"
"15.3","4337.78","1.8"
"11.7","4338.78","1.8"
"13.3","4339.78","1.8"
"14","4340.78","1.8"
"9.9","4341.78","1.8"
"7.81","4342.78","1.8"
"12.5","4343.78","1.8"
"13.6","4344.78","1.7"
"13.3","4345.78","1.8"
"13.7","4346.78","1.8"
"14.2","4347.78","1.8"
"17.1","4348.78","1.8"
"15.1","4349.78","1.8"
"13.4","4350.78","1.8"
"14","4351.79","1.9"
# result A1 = 9.76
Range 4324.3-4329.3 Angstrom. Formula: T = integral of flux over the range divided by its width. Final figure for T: 12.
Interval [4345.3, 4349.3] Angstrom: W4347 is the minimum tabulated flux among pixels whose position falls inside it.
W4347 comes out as 13.3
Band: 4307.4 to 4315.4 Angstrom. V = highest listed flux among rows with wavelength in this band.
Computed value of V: 12.2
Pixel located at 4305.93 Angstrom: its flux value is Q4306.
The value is 8.95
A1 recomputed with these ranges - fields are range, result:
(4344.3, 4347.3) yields 13.5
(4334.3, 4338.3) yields 13.6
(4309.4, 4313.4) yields 10.2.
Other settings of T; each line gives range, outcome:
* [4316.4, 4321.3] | 13.9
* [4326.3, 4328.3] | 11.3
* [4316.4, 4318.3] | 13.7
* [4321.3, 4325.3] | 13.4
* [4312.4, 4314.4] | 11.2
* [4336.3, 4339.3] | 13.2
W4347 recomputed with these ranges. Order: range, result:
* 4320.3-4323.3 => 13.8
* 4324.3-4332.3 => 10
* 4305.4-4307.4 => 8.95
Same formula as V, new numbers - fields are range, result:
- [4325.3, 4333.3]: 15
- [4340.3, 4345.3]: 14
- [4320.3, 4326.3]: 15.9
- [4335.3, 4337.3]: 12.7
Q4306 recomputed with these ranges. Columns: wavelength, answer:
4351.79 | 14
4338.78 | 11.7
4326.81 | 10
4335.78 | 12.5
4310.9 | 10.8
